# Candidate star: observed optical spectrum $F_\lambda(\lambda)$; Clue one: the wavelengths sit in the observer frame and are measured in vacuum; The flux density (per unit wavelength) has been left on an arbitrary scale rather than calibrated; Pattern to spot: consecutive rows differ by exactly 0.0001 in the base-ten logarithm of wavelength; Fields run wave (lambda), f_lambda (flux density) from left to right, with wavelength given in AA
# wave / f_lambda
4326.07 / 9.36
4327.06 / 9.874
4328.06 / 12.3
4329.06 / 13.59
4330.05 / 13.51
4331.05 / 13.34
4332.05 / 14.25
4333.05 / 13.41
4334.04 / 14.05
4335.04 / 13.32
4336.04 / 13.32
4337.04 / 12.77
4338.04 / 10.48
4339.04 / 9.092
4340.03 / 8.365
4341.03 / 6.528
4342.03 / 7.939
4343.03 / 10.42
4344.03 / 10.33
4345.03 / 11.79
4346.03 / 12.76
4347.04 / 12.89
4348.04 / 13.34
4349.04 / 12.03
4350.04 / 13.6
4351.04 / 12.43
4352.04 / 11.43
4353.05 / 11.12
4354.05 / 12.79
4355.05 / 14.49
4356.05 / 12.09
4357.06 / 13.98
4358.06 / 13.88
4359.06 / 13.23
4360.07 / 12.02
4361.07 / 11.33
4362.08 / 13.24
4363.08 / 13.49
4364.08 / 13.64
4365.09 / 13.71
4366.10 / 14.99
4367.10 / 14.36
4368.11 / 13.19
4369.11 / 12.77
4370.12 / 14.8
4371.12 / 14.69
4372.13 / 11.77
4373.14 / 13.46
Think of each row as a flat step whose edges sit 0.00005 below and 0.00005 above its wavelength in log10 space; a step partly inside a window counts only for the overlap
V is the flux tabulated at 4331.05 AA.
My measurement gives 13.34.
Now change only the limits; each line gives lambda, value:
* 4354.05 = 12.79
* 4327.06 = 9.874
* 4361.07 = 11.33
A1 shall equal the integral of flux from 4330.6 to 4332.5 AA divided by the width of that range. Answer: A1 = 13.8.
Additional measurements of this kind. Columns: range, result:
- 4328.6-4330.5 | 13.6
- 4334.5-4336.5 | 13.3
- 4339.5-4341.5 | 7.52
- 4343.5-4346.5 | 11.6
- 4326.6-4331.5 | 12.5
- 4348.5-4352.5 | 12.4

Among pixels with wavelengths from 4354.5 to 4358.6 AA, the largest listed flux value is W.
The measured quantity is 14.49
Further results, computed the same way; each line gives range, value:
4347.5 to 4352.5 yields 13.6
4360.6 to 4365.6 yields 13.71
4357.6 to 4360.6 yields 13.88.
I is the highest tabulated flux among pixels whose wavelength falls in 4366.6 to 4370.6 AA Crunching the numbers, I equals 14.8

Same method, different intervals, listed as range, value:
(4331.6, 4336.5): 14.25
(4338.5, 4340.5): 9.092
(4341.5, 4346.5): 12.76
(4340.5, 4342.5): 7.939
